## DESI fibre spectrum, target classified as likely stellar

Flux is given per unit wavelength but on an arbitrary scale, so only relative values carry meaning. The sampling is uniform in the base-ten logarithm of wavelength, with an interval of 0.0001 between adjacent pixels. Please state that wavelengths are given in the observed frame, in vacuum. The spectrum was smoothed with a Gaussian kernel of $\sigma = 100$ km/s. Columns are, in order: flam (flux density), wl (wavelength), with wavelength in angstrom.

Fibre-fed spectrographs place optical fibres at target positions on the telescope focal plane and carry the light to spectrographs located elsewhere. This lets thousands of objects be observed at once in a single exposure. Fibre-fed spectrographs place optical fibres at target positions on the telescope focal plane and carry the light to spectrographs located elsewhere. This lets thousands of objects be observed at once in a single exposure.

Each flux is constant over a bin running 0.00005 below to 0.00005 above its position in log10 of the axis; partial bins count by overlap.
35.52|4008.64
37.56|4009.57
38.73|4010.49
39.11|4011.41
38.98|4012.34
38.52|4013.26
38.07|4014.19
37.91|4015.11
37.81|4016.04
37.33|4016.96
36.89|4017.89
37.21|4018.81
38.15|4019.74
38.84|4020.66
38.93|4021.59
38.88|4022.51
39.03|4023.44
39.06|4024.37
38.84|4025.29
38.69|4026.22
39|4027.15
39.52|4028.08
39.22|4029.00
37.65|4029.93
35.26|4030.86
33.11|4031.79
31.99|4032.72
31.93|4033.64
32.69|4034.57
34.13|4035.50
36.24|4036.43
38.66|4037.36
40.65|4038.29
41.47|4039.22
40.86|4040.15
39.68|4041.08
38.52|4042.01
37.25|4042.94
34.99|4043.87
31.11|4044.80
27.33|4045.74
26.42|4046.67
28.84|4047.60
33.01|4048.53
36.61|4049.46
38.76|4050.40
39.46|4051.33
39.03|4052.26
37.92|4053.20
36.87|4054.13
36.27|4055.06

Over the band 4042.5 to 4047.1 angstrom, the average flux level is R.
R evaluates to 31.4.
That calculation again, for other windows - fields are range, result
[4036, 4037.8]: 37.4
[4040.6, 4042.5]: 39.1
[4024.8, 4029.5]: 39.1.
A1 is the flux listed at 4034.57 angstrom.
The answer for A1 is 32.69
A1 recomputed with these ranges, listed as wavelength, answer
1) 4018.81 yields 37.21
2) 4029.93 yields 37.65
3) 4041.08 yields 39.68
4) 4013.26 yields 38.52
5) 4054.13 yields 36.87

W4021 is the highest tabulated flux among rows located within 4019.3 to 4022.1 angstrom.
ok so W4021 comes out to 38.93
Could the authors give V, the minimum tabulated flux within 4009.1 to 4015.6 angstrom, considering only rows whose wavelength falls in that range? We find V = 37.56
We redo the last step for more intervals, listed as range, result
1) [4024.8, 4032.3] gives 33.11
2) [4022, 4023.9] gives 38.88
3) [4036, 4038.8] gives 36.24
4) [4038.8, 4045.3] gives 31.11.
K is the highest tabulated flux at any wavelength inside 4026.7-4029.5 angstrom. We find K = 39.52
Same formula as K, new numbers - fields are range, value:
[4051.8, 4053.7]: 39.03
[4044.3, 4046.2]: 31.11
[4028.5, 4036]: 39.22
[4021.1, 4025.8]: 39.06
